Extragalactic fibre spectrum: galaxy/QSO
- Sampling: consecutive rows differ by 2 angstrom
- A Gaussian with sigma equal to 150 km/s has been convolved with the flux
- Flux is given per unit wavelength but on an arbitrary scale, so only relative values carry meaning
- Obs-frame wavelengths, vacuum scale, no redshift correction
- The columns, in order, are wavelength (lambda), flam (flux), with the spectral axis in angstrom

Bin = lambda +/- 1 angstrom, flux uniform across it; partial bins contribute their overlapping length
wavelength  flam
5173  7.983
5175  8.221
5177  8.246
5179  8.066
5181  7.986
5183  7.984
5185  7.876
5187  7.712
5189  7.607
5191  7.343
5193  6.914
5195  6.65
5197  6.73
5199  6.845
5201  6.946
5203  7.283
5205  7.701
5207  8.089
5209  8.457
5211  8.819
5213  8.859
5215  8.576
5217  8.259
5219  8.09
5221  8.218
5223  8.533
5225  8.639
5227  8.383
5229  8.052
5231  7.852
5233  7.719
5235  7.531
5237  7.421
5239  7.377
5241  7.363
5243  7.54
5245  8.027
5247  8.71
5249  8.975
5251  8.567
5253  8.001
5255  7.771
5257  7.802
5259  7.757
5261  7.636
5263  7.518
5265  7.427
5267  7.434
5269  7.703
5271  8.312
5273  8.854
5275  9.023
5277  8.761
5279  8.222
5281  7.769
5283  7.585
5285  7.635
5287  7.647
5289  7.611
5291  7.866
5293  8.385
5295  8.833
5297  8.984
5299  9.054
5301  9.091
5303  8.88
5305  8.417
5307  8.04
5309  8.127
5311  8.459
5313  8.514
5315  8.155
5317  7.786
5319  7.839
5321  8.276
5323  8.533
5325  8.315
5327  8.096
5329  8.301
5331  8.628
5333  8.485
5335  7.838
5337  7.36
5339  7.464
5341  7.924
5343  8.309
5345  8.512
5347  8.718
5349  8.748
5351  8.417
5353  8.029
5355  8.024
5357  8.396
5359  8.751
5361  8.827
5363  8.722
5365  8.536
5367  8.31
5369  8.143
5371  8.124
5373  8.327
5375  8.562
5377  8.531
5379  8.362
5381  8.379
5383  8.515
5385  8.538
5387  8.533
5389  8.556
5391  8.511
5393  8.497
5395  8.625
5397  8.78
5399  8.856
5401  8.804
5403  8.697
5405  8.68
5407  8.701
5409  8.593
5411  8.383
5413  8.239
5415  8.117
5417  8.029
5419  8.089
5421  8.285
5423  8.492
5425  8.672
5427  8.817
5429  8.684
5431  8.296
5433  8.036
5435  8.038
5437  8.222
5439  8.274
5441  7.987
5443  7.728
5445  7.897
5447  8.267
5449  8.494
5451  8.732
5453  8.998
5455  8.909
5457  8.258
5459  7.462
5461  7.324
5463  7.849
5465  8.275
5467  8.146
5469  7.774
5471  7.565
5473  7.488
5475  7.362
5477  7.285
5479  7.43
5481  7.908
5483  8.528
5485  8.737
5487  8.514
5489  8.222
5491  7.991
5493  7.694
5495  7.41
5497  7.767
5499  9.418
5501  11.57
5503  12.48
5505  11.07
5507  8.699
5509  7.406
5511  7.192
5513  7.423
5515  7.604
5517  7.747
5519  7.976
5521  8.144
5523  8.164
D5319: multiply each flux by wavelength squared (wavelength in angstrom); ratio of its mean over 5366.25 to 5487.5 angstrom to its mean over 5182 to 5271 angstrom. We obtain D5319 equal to 1.14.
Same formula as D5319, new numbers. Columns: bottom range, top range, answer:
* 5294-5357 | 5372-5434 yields 1.05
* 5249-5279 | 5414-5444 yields 1.09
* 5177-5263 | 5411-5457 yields 1.15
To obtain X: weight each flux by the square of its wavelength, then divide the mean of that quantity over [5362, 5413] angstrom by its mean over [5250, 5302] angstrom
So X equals 1.1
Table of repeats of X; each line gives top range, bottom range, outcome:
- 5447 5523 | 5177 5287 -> 1.15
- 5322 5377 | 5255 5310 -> 1.05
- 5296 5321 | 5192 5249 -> 1.11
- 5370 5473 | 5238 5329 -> 1.08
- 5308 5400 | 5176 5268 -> 1.12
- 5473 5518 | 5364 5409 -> 1.03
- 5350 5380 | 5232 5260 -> 1.11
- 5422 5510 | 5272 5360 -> 1.07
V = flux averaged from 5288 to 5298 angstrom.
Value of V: 8.34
